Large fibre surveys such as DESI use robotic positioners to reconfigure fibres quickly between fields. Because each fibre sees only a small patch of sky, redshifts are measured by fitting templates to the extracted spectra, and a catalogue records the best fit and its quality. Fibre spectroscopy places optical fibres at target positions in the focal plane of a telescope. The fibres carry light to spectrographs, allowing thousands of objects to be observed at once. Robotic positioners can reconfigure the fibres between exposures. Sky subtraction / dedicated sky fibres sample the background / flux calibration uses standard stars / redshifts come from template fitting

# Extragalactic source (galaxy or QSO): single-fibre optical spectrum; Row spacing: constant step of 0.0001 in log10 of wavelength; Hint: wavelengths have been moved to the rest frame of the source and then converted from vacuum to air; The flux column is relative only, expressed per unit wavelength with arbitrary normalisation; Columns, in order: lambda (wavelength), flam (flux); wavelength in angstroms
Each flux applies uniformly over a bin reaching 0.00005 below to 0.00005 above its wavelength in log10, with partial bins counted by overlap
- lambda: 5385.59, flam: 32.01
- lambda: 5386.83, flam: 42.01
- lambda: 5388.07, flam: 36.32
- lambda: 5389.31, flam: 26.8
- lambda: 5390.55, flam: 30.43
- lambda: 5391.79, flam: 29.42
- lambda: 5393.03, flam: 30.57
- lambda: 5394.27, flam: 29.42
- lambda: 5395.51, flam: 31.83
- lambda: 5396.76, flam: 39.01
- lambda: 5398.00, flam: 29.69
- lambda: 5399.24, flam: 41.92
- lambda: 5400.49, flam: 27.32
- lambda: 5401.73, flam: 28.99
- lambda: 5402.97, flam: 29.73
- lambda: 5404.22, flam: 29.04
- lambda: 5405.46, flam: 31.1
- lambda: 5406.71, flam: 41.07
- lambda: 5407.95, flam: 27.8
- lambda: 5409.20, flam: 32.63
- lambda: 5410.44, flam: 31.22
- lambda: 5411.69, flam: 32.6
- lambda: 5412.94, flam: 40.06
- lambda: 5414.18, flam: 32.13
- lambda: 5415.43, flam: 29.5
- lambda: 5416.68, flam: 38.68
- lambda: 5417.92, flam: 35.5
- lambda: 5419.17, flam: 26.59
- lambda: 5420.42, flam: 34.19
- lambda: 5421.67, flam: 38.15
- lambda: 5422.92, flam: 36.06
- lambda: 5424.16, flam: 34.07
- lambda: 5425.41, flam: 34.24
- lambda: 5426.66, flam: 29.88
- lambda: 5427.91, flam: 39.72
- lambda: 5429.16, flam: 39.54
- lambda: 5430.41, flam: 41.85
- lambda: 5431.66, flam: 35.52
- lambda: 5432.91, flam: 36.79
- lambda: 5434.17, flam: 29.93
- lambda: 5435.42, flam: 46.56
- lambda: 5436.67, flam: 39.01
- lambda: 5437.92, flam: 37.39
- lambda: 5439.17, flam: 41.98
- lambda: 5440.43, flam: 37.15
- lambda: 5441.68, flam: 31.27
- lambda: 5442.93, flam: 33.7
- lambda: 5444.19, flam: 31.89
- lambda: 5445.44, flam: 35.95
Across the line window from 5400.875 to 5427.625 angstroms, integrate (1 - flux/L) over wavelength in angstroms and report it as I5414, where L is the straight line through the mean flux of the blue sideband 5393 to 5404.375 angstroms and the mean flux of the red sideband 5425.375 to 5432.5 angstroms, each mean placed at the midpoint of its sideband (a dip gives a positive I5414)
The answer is 1.15 angstroms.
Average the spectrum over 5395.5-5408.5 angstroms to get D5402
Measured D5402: 32.6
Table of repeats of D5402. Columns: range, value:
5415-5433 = 35.4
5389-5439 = 34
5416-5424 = 34.8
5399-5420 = 32.5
